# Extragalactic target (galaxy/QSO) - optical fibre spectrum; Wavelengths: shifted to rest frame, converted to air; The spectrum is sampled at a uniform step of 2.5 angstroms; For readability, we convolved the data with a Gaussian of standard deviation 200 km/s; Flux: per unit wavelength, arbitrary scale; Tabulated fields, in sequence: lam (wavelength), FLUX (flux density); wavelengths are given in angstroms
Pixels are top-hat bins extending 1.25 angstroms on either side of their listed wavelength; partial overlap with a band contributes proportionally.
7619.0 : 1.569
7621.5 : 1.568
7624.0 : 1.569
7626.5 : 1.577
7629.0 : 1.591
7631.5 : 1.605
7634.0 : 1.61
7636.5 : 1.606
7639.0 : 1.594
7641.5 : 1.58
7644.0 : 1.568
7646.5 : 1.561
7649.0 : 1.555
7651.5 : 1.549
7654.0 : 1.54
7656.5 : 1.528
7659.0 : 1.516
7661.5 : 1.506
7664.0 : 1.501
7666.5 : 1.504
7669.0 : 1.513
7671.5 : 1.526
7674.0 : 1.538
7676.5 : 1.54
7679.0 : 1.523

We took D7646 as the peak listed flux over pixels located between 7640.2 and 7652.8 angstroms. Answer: 1.58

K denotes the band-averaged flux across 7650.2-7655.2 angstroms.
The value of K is 1.54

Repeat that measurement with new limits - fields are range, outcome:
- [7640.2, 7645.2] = 1.57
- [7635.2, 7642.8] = 1.59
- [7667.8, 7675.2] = 1.53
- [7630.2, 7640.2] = 1.6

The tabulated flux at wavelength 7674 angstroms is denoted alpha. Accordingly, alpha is 1.538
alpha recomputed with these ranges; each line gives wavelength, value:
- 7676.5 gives 1.54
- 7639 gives 1.594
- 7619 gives 1.569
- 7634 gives 1.61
